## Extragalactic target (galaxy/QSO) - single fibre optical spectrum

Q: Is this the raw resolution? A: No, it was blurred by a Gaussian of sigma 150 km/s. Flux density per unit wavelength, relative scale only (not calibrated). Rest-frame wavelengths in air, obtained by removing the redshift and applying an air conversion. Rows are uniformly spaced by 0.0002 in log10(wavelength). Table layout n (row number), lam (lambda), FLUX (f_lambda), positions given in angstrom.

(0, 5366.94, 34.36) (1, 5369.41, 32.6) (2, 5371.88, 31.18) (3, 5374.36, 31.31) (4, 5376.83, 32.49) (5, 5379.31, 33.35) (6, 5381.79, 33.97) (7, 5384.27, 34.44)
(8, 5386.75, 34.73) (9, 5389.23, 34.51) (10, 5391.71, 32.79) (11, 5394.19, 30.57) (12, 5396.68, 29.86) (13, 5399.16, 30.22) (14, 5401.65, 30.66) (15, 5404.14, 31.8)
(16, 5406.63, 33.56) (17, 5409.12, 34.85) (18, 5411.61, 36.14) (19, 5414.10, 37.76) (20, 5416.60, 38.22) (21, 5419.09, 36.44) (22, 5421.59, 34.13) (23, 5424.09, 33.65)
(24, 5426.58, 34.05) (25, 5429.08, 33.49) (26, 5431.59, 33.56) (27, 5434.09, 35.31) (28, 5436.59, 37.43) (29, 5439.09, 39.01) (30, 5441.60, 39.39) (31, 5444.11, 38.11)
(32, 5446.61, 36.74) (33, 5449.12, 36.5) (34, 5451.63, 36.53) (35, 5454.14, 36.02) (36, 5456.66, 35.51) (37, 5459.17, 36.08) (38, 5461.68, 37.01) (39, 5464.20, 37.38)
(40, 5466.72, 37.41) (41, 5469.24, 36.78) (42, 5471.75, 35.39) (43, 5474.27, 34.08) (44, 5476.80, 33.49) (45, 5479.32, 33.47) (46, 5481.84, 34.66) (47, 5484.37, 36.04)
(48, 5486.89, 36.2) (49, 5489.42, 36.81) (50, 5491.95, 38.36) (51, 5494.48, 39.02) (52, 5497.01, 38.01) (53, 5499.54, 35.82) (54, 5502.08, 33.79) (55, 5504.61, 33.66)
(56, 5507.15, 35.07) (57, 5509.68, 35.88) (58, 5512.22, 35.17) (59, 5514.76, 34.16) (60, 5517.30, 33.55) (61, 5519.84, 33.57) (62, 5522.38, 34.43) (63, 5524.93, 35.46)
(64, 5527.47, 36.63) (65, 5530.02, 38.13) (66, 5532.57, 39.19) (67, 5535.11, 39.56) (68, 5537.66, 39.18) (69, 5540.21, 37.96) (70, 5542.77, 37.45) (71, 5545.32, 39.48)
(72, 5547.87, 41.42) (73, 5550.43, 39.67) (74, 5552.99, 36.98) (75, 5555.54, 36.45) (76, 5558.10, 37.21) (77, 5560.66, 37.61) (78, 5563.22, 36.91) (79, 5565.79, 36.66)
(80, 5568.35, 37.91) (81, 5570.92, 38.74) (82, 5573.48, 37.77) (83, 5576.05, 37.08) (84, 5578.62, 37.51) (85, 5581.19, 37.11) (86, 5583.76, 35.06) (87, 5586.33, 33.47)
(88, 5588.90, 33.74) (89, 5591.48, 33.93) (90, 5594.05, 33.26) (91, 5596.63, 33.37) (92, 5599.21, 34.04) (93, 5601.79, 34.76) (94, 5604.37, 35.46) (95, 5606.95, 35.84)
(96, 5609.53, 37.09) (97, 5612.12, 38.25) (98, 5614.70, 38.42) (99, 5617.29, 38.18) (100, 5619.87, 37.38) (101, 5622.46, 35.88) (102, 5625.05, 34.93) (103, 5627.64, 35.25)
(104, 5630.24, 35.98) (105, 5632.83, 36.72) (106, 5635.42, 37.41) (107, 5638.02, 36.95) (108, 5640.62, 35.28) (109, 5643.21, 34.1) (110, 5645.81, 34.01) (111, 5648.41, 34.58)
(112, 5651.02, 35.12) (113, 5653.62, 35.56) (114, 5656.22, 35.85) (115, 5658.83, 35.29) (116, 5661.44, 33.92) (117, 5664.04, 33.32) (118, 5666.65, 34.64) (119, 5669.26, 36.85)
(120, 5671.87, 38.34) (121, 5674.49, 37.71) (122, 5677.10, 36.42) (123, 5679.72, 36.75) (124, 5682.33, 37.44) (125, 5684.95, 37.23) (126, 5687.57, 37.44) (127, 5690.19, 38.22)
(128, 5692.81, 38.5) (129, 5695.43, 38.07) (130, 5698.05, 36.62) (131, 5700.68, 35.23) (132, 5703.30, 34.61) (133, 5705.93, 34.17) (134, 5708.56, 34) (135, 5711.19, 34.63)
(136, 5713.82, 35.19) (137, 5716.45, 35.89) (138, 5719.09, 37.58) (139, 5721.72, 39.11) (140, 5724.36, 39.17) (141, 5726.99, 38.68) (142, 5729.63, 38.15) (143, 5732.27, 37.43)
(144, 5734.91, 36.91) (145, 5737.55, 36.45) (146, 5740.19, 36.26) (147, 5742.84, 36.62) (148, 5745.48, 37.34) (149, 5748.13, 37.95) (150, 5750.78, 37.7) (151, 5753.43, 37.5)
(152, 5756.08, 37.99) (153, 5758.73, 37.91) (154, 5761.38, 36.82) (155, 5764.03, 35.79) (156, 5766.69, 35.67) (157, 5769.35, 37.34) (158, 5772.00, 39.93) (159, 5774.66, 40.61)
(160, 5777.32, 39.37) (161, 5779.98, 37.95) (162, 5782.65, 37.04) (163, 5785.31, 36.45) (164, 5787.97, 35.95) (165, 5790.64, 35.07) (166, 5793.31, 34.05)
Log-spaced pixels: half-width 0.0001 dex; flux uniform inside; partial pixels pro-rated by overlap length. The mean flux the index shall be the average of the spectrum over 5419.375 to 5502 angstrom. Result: 36.1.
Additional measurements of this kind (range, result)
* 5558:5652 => 36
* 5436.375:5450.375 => 37.9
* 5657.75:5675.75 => 35.7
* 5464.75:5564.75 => 36.5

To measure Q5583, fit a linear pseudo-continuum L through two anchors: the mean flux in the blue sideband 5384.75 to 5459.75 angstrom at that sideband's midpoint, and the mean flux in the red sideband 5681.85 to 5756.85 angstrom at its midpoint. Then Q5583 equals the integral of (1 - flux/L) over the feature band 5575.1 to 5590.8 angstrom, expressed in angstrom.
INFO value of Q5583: 0.2 angstrom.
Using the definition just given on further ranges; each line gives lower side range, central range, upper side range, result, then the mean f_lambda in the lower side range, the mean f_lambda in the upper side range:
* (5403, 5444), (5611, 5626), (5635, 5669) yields -0.9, 35.6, 35.1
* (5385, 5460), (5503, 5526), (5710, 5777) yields 0.7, 34.9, 37.4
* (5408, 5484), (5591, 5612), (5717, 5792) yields 1.0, 36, 37.5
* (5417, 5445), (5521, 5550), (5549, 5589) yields -1.1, 35.9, 37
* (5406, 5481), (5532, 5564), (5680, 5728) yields -1.9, 35.9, 36.8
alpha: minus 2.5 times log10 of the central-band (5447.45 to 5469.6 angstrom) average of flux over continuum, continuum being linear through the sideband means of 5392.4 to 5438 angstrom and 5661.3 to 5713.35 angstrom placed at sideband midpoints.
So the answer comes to -0.07 mag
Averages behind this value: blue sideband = 34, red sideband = 36.2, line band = 36.6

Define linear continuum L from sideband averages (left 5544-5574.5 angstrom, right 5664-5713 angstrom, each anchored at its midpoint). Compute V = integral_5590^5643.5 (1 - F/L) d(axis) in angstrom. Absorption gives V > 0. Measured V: 2.09 angstrom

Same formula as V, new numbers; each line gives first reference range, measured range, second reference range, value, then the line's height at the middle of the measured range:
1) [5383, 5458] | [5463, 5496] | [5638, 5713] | -0.9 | 35.1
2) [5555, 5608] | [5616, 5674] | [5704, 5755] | 0.9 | 36.3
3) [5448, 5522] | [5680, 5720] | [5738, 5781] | 1.0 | 37.2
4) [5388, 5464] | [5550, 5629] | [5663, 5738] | -0.5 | 36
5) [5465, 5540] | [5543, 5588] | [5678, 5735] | -1.5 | 36.3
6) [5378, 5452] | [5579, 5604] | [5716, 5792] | 1.2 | 36.2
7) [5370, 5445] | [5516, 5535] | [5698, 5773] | -0.5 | 35.2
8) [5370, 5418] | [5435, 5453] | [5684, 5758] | -2.0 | 33.9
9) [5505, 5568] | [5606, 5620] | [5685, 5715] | -0.4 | 36.6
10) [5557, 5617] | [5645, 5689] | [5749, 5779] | 1.2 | 36.9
